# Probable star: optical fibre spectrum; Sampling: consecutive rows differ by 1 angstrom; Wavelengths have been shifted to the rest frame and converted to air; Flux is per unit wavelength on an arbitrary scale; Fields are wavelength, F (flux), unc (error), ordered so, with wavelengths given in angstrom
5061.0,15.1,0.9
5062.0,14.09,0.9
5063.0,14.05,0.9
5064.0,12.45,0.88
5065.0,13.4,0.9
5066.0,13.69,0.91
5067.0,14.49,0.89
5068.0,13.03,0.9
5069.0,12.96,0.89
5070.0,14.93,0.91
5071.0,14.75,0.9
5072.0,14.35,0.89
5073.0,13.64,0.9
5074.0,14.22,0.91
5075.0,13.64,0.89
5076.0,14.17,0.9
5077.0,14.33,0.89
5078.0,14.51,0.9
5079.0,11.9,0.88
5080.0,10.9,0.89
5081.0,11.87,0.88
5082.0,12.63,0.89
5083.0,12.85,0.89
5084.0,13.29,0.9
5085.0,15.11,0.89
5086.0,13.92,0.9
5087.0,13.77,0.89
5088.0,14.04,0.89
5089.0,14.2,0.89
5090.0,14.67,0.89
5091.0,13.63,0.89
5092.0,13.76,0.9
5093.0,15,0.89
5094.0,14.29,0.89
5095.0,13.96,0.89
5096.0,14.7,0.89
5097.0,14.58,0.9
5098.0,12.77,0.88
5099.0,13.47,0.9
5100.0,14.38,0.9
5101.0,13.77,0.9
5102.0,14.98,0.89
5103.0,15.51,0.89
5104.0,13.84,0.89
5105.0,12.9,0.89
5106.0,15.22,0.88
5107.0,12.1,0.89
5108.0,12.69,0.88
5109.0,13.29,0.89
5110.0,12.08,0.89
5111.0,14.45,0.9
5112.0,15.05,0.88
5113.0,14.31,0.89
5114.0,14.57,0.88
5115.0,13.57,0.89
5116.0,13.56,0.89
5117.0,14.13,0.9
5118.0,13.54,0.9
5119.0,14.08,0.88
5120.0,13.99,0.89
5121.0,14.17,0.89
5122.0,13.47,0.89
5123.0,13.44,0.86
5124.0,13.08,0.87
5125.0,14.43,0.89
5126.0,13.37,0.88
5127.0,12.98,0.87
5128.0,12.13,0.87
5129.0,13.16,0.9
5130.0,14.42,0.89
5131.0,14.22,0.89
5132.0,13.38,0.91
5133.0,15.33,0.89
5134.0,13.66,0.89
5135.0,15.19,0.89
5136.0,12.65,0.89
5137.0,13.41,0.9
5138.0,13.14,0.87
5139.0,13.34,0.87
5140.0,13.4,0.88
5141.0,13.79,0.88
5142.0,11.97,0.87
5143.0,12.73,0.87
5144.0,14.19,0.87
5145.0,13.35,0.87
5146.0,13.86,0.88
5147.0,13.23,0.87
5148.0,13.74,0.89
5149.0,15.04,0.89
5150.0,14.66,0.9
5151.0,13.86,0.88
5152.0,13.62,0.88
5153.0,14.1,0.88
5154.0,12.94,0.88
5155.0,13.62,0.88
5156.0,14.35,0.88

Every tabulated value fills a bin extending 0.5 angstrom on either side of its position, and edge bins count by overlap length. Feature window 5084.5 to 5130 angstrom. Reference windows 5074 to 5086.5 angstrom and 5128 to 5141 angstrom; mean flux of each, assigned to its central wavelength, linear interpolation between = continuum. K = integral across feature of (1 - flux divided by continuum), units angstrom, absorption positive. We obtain -1.3 angstrom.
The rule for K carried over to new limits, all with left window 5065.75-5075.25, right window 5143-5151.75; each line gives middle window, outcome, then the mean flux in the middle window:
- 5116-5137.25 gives 0.3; 13.7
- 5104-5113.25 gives 0.3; 13.6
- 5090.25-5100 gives -0.1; 14.1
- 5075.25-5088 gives 0.6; 13.3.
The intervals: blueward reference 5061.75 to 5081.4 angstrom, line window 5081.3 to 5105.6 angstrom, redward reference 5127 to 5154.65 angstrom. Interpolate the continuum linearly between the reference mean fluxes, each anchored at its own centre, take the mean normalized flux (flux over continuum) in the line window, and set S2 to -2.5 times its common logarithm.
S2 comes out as -0.03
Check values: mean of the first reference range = 13.6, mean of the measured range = 14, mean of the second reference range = 13.6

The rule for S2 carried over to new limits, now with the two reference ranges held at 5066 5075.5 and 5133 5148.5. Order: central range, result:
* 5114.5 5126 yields -0.01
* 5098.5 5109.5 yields -0.01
